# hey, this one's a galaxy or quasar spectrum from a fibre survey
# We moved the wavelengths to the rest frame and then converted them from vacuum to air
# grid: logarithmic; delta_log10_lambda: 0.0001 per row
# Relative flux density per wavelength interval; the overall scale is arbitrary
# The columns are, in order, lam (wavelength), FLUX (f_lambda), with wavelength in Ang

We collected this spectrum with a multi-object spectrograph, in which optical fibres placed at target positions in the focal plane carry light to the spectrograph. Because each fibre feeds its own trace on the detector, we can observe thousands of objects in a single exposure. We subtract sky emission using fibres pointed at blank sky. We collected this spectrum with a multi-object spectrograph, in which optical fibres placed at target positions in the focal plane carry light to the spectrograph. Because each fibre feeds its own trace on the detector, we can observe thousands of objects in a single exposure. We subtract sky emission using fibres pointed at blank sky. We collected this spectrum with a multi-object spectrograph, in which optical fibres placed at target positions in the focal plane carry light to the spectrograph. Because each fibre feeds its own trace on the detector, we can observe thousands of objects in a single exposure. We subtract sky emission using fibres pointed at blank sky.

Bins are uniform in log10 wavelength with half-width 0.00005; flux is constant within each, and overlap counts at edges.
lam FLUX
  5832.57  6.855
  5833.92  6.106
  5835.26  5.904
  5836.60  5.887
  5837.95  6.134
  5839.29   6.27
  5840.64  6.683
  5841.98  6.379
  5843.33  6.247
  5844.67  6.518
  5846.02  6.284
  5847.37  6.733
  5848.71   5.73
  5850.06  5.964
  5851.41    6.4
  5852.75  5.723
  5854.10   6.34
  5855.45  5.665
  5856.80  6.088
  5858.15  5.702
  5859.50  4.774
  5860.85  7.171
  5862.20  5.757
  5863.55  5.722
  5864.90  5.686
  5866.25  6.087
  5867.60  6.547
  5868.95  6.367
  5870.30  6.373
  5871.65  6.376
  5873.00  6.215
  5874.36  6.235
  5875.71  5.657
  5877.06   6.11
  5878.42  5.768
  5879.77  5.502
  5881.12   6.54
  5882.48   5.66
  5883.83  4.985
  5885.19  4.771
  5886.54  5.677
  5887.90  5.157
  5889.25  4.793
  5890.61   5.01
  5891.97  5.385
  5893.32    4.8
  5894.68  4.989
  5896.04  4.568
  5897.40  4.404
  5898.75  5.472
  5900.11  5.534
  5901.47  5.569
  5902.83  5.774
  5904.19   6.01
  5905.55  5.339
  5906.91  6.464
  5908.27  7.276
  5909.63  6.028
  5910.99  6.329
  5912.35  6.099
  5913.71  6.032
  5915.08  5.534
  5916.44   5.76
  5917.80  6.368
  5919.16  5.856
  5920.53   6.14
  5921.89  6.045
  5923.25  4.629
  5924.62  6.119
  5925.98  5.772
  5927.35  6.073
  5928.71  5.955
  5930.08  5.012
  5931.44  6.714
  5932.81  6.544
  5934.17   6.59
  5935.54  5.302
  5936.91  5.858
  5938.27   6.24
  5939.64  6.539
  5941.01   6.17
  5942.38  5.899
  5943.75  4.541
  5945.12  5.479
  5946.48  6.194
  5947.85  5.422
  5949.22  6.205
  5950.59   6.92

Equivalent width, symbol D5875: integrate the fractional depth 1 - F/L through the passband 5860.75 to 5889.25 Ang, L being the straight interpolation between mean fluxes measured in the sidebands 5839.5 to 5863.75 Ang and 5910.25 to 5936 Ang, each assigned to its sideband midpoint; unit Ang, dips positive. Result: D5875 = 0.89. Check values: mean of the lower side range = 6.11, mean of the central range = 5.87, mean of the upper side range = 5.95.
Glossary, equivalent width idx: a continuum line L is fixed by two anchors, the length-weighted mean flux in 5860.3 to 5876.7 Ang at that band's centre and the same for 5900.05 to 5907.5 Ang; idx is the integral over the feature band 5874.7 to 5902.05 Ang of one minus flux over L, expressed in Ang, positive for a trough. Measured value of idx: 2.9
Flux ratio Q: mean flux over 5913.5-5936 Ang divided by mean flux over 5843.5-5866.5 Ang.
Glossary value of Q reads 0.98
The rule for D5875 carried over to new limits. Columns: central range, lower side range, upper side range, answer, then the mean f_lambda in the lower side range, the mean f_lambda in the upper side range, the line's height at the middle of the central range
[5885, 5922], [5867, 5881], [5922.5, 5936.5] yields 2.3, 6.13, 5.87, 5.99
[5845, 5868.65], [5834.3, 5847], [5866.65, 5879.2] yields 0.7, 6.26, 6.18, 6.22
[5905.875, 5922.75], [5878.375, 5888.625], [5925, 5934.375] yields -0.7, 5.49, 6.07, 5.88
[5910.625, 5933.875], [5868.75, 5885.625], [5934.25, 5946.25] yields -0.4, 5.89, 5.81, 5.83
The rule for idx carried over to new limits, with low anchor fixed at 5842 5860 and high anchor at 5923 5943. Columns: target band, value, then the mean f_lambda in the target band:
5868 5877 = -0.3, 6.21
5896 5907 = 1.0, 5.46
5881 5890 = 1.1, 5.29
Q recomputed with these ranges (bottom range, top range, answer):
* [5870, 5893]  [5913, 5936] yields 1.05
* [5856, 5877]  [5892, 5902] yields 0.84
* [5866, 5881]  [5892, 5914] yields 0.92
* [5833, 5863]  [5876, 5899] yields 0.86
